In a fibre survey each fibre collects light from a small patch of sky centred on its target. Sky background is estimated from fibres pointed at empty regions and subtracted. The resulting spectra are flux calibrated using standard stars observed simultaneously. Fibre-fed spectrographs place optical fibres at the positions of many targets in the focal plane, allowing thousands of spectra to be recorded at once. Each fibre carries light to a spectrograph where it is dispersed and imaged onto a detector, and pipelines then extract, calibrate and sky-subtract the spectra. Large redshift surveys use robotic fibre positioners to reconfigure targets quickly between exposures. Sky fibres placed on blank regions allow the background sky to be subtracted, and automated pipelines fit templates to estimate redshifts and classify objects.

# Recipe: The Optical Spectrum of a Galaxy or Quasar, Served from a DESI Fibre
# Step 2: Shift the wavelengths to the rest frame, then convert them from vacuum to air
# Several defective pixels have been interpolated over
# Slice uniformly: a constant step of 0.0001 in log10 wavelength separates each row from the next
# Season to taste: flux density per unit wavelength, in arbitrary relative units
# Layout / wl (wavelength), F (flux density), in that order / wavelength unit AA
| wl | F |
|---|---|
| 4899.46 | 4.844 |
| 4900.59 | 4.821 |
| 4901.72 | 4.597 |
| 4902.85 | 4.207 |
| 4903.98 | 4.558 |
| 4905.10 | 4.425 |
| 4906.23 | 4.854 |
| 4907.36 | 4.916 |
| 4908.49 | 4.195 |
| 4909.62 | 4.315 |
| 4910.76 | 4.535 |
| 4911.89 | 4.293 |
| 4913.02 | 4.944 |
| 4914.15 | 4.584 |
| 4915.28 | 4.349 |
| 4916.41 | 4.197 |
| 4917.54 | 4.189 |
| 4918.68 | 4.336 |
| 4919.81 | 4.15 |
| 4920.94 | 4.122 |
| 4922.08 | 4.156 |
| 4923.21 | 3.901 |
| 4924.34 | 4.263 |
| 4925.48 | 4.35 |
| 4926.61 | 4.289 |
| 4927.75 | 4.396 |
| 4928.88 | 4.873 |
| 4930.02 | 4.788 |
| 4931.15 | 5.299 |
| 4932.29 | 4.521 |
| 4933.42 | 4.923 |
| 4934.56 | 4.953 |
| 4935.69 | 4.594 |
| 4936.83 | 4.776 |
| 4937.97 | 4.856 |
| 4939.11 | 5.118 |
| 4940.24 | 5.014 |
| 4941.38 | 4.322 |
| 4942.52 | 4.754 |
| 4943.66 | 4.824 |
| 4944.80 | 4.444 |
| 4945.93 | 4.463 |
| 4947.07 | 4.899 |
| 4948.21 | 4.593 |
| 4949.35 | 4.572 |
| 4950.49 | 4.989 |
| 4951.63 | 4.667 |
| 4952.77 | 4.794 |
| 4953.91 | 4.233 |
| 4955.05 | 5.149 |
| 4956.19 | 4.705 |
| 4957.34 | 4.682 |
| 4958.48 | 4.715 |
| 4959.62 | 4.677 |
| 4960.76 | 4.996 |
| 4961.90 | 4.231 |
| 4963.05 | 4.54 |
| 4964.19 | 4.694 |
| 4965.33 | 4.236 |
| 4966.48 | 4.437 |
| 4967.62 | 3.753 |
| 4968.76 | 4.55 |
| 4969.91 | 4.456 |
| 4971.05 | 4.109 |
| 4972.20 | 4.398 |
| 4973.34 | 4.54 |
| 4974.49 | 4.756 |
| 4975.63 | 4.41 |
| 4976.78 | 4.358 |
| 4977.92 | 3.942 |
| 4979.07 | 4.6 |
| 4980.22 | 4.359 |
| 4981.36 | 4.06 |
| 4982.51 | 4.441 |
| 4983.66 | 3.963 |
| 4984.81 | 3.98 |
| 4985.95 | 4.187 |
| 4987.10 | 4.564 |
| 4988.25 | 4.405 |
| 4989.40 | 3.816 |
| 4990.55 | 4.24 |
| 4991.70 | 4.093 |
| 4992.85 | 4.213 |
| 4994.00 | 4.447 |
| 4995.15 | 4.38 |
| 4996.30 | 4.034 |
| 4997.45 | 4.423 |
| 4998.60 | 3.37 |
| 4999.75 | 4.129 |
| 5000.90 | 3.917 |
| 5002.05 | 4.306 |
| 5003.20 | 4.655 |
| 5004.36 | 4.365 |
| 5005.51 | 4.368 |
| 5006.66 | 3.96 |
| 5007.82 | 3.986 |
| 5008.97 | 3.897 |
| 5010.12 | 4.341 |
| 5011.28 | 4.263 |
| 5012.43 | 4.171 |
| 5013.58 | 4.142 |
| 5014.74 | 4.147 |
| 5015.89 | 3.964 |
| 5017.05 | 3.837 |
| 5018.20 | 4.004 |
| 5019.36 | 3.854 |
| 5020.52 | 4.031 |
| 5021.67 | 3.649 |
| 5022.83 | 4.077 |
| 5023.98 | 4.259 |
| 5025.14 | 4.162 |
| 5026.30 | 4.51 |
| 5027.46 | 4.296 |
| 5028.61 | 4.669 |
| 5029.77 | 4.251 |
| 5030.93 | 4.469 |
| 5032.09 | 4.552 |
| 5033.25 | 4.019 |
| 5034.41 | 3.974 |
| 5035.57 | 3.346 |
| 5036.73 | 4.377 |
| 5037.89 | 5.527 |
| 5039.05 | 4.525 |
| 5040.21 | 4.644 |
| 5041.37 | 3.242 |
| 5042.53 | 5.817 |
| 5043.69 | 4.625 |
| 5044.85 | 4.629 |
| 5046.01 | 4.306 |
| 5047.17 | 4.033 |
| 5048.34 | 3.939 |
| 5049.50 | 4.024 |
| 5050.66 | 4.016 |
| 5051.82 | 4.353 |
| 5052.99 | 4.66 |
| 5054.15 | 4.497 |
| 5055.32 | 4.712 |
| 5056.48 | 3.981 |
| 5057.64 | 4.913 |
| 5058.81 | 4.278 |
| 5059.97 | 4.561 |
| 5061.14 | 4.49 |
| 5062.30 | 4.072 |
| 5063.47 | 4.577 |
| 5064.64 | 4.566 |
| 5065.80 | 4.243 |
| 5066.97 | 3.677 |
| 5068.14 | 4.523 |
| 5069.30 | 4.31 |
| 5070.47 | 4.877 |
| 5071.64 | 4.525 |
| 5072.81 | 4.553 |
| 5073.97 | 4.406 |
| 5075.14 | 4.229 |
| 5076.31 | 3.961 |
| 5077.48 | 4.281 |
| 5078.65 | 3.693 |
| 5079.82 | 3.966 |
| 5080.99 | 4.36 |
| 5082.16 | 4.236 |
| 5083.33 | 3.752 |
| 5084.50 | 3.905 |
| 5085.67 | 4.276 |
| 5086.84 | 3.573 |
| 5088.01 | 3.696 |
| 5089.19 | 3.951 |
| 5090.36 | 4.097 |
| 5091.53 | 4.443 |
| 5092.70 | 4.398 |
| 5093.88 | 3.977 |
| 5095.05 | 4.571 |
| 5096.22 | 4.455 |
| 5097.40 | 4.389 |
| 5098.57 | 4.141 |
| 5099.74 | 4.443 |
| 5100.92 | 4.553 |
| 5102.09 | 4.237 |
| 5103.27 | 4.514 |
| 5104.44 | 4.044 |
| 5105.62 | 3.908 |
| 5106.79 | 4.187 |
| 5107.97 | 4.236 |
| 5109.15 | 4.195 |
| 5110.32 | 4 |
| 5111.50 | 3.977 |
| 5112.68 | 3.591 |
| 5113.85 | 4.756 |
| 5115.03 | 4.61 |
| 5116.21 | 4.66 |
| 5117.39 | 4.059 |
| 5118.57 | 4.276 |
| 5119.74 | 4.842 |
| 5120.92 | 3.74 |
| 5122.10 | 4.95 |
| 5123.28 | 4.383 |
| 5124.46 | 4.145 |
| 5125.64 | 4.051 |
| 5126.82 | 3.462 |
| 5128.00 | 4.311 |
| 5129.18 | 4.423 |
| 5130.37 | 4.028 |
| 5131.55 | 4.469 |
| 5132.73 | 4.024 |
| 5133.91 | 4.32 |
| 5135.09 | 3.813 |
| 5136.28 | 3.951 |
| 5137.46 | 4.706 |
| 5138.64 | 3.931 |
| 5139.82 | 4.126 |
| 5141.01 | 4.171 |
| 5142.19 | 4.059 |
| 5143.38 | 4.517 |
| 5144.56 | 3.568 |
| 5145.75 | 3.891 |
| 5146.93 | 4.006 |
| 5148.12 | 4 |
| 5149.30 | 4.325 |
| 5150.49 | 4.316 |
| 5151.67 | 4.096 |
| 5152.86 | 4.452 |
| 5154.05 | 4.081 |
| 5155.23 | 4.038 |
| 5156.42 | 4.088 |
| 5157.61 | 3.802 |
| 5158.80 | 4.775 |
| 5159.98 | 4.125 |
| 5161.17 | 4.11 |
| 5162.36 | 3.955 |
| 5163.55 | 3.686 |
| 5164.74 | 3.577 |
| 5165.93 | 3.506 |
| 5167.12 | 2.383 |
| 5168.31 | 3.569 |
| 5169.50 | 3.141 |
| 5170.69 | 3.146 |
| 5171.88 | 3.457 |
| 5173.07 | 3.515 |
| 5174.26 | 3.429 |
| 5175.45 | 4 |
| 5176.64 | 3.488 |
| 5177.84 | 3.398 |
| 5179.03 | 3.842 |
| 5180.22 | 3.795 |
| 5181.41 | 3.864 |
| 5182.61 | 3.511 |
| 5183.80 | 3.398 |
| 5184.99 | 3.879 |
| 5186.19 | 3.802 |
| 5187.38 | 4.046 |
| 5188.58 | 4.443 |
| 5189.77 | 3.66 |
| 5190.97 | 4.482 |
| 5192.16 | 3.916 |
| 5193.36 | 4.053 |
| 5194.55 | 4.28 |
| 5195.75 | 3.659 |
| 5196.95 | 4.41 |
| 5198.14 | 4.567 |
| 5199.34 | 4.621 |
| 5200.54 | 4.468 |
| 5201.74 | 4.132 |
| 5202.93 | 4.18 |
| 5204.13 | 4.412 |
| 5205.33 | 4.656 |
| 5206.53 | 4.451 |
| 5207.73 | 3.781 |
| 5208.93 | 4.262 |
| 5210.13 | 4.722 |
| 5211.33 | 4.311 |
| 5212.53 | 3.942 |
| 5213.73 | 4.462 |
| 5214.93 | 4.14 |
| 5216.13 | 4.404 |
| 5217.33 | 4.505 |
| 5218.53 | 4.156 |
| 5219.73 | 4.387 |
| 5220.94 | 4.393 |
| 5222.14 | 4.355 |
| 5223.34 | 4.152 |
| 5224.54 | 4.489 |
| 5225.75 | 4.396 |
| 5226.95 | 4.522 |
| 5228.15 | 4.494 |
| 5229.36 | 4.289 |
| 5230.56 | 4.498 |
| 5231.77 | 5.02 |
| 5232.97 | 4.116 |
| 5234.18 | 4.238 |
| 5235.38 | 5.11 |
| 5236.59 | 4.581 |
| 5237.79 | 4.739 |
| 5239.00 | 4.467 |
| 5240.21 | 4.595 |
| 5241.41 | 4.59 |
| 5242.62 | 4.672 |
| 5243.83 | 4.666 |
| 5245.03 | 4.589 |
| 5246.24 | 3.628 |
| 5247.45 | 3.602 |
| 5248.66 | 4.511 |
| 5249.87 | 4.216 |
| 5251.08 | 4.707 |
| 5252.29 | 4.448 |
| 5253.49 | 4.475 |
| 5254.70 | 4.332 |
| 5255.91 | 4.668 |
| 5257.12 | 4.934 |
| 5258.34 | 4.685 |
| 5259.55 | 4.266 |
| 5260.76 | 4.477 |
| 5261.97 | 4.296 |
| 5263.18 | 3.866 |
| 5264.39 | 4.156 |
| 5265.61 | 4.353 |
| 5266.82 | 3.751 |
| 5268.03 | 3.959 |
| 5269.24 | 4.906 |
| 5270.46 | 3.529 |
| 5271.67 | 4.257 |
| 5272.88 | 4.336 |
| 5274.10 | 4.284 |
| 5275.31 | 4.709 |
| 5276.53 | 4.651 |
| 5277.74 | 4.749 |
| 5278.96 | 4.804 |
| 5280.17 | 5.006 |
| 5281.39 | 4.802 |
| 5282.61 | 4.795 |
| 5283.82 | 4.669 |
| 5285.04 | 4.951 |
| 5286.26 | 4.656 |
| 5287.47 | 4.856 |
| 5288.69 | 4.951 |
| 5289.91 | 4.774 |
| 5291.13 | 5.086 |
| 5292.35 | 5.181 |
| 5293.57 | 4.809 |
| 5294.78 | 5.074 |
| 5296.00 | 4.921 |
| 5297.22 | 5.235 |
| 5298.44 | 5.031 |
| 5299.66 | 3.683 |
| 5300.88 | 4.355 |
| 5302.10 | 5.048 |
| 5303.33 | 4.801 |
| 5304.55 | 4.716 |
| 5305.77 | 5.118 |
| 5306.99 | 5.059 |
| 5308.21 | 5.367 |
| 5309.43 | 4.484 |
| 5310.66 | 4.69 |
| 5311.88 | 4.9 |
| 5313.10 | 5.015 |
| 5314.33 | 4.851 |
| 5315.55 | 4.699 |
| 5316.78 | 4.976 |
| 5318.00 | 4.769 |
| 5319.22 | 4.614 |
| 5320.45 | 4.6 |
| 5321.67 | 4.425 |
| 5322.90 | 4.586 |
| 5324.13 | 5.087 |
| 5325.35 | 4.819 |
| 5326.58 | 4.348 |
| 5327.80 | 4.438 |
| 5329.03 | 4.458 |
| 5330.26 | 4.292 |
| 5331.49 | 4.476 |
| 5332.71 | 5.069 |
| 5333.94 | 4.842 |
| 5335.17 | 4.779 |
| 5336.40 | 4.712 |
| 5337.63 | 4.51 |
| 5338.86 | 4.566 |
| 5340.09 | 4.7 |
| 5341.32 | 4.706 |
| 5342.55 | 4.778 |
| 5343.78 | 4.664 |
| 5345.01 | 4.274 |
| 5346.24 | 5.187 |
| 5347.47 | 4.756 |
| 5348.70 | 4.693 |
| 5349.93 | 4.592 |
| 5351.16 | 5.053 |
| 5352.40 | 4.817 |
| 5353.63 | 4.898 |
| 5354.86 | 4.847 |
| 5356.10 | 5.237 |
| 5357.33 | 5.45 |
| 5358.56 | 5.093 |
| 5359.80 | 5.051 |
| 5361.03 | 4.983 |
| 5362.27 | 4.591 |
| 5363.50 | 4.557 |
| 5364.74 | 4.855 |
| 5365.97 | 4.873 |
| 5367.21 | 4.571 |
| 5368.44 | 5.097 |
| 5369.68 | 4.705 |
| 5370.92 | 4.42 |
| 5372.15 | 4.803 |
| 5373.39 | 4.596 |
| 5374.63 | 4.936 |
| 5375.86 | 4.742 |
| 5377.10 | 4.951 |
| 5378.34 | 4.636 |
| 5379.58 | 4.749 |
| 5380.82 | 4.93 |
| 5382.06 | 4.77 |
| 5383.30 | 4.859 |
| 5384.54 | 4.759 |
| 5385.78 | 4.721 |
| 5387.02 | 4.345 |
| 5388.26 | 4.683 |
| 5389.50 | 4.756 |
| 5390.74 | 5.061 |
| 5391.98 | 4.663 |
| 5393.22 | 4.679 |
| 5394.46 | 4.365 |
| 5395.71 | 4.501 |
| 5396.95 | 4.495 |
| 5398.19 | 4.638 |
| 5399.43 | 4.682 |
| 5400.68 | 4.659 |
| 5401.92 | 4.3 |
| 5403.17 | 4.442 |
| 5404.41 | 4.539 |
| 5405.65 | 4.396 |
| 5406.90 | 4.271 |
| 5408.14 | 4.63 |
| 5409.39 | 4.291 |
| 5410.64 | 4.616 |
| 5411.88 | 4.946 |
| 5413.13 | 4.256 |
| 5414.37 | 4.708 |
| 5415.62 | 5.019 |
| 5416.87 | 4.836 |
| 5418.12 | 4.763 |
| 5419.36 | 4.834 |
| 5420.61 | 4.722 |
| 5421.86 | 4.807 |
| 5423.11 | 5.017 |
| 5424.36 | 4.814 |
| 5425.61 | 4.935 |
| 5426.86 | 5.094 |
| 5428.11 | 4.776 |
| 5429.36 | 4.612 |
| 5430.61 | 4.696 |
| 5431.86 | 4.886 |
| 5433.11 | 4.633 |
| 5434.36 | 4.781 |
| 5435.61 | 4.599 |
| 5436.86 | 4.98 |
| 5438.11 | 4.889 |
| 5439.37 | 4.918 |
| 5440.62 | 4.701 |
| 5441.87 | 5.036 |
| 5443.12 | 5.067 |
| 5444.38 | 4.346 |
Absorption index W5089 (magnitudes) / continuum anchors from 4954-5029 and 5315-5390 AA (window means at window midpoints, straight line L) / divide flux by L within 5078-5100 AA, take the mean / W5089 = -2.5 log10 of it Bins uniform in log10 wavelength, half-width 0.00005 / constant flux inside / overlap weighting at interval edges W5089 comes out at 0.07 mag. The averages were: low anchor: 4.27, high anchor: 4.75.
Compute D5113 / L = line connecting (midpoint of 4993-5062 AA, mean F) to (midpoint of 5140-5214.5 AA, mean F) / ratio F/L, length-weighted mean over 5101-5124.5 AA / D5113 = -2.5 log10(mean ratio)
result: -0.05 mag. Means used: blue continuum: 4.26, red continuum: 3.98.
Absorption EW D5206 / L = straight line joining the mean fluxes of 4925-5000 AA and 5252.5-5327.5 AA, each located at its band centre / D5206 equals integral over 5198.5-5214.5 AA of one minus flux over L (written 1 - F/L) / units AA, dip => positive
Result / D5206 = 0.96 AA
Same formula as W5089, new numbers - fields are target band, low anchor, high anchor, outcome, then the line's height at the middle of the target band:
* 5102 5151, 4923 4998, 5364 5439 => 0.10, 4.58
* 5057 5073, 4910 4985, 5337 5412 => 0.03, 4.57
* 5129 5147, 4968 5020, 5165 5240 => 0.00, 4.14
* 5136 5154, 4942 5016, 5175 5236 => 0.03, 4.25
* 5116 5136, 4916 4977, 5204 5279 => 0.06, 4.46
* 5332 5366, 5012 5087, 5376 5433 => -0.05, 4.62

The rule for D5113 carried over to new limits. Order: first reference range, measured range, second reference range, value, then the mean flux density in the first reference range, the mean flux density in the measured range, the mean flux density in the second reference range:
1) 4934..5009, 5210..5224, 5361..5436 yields 0.066 mag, 4.43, 4.32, 4.7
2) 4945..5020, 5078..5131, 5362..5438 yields 0.063 mag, 4.33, 4.19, 4.7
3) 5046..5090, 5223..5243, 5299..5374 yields 0.006 mag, 4.23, 4.53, 4.75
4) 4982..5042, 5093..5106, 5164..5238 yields -0.042 mag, 4.18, 4.3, 4.09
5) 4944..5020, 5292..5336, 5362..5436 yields -0.033 mag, 4.33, 4.76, 4.7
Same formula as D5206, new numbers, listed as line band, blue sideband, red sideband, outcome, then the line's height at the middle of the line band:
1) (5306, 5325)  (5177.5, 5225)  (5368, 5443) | -1.45 AA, 4.47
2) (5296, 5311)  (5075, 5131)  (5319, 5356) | -0.60 AA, 4.62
